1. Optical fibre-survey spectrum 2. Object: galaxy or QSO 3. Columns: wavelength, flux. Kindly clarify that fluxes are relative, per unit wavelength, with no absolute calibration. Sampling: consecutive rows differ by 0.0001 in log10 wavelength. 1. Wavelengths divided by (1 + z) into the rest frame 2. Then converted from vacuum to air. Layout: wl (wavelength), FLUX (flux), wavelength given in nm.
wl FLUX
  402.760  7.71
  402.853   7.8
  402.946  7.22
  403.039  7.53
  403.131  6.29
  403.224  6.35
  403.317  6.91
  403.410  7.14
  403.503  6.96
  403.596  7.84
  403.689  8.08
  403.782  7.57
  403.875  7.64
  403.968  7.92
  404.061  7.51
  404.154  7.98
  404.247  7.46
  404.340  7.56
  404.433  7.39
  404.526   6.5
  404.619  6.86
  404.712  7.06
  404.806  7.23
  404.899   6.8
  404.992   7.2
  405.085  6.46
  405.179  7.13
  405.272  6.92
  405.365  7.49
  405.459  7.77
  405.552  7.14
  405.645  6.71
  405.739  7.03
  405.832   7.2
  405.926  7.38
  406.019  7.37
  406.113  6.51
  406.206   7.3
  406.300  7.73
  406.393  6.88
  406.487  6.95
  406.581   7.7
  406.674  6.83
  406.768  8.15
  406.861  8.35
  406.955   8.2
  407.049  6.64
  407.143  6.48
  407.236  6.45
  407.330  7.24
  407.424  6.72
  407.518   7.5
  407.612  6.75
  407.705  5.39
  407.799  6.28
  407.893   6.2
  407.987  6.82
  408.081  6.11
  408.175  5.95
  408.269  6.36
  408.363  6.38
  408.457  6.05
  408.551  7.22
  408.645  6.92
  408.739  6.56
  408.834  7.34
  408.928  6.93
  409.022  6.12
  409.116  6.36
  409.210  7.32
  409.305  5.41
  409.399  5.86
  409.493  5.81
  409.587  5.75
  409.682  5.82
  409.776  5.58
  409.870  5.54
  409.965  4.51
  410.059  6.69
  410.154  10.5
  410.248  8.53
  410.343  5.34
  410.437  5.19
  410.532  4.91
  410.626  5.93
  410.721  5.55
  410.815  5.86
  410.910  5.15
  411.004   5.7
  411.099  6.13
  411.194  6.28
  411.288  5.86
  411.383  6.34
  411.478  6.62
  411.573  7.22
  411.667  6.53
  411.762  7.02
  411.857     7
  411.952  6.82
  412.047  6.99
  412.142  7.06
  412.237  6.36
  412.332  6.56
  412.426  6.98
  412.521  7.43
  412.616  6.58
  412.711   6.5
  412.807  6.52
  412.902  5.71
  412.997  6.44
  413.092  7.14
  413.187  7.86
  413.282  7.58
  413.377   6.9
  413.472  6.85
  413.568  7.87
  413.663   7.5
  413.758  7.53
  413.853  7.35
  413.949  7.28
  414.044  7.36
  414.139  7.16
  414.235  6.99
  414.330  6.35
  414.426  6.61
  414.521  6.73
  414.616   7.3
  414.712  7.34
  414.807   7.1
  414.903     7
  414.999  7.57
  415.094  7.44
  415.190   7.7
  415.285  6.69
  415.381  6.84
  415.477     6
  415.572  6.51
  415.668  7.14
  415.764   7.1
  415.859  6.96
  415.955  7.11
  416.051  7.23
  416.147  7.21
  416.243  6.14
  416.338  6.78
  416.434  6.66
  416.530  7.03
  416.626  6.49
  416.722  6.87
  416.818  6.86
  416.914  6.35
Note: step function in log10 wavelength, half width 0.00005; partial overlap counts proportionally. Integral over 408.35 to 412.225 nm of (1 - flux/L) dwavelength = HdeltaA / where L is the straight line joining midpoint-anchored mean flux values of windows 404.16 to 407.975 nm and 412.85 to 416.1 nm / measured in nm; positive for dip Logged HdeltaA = 0.39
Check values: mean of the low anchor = 7.08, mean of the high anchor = 7.07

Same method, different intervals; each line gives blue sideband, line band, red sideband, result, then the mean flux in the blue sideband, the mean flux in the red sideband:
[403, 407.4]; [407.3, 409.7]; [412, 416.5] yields 0.24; 7.23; 6.98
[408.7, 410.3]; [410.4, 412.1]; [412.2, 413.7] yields 0.14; 6.5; 6.93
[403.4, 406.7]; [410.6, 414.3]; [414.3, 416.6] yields 0.15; 7.26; 6.94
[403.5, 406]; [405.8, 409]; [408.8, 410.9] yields -0.08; 7.3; 6.2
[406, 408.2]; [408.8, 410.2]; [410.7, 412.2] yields 0.06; 6.94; 6.4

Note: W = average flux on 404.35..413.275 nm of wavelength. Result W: 6.69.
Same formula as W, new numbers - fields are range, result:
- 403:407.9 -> 7.15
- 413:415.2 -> 7.22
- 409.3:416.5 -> 6.69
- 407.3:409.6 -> 6.46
